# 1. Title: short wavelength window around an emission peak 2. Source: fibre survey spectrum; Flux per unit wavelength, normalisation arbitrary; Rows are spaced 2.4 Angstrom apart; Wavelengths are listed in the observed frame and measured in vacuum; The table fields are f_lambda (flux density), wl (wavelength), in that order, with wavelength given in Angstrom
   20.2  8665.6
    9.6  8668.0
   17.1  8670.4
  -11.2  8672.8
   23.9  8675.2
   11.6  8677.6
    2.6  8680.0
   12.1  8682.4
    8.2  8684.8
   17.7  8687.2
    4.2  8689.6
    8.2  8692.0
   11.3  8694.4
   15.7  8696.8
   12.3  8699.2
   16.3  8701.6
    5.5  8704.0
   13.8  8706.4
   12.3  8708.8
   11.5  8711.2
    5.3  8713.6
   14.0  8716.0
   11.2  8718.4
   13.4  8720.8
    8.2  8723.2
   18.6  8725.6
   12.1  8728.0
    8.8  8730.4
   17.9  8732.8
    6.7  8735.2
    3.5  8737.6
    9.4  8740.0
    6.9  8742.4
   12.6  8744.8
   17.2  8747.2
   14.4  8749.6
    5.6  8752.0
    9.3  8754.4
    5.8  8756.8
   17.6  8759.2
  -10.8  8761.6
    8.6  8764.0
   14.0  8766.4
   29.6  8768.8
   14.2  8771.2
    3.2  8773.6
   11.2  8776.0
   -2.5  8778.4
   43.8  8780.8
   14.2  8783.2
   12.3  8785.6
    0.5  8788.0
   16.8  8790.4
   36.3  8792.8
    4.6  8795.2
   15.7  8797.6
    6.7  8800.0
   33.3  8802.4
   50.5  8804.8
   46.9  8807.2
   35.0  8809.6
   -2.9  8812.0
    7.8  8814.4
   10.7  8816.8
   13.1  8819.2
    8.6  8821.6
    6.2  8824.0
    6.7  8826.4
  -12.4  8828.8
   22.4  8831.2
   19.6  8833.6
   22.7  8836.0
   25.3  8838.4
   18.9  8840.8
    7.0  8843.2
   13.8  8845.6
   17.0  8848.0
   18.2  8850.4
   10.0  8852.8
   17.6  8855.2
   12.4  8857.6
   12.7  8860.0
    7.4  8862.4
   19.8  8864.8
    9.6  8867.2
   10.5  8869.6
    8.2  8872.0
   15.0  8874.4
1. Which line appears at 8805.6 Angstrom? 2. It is H-beta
